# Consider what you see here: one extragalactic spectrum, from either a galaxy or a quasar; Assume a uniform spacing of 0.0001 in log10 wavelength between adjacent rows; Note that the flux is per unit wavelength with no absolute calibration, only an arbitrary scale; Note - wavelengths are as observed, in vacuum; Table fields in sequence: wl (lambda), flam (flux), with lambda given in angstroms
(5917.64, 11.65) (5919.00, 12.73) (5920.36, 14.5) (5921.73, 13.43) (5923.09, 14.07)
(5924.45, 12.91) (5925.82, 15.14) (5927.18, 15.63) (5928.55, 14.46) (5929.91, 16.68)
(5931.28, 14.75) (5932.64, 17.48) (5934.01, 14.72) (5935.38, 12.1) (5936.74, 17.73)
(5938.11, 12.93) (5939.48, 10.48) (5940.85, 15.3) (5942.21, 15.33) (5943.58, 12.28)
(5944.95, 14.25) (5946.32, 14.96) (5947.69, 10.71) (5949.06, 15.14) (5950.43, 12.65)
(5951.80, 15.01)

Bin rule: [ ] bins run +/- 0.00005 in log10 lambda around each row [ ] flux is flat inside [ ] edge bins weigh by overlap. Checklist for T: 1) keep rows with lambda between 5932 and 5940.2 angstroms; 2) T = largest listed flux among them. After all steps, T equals 17.73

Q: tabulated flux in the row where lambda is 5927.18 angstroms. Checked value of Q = 15.63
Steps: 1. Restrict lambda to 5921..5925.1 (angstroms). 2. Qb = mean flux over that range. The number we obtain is 13.5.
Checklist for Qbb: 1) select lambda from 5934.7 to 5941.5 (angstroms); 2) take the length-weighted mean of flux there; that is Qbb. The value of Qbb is 13.7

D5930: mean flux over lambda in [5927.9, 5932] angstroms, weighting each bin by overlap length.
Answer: 15.4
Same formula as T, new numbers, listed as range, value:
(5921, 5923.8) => 14.07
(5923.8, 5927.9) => 15.63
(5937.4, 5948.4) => 15.33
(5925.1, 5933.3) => 17.48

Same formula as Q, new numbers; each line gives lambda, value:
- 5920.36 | 14.5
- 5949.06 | 15.14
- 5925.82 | 15.14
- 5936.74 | 17.73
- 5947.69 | 10.71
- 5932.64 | 17.48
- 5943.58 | 12.28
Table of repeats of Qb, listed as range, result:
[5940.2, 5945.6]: 14.3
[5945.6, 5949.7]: 13.6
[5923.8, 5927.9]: 14.6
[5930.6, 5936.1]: 14.8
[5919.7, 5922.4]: 13.9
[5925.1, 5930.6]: 15.4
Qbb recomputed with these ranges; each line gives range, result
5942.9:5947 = 13.8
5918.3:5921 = 13.6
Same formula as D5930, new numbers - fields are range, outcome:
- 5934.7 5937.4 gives 14.9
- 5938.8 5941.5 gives 12.9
